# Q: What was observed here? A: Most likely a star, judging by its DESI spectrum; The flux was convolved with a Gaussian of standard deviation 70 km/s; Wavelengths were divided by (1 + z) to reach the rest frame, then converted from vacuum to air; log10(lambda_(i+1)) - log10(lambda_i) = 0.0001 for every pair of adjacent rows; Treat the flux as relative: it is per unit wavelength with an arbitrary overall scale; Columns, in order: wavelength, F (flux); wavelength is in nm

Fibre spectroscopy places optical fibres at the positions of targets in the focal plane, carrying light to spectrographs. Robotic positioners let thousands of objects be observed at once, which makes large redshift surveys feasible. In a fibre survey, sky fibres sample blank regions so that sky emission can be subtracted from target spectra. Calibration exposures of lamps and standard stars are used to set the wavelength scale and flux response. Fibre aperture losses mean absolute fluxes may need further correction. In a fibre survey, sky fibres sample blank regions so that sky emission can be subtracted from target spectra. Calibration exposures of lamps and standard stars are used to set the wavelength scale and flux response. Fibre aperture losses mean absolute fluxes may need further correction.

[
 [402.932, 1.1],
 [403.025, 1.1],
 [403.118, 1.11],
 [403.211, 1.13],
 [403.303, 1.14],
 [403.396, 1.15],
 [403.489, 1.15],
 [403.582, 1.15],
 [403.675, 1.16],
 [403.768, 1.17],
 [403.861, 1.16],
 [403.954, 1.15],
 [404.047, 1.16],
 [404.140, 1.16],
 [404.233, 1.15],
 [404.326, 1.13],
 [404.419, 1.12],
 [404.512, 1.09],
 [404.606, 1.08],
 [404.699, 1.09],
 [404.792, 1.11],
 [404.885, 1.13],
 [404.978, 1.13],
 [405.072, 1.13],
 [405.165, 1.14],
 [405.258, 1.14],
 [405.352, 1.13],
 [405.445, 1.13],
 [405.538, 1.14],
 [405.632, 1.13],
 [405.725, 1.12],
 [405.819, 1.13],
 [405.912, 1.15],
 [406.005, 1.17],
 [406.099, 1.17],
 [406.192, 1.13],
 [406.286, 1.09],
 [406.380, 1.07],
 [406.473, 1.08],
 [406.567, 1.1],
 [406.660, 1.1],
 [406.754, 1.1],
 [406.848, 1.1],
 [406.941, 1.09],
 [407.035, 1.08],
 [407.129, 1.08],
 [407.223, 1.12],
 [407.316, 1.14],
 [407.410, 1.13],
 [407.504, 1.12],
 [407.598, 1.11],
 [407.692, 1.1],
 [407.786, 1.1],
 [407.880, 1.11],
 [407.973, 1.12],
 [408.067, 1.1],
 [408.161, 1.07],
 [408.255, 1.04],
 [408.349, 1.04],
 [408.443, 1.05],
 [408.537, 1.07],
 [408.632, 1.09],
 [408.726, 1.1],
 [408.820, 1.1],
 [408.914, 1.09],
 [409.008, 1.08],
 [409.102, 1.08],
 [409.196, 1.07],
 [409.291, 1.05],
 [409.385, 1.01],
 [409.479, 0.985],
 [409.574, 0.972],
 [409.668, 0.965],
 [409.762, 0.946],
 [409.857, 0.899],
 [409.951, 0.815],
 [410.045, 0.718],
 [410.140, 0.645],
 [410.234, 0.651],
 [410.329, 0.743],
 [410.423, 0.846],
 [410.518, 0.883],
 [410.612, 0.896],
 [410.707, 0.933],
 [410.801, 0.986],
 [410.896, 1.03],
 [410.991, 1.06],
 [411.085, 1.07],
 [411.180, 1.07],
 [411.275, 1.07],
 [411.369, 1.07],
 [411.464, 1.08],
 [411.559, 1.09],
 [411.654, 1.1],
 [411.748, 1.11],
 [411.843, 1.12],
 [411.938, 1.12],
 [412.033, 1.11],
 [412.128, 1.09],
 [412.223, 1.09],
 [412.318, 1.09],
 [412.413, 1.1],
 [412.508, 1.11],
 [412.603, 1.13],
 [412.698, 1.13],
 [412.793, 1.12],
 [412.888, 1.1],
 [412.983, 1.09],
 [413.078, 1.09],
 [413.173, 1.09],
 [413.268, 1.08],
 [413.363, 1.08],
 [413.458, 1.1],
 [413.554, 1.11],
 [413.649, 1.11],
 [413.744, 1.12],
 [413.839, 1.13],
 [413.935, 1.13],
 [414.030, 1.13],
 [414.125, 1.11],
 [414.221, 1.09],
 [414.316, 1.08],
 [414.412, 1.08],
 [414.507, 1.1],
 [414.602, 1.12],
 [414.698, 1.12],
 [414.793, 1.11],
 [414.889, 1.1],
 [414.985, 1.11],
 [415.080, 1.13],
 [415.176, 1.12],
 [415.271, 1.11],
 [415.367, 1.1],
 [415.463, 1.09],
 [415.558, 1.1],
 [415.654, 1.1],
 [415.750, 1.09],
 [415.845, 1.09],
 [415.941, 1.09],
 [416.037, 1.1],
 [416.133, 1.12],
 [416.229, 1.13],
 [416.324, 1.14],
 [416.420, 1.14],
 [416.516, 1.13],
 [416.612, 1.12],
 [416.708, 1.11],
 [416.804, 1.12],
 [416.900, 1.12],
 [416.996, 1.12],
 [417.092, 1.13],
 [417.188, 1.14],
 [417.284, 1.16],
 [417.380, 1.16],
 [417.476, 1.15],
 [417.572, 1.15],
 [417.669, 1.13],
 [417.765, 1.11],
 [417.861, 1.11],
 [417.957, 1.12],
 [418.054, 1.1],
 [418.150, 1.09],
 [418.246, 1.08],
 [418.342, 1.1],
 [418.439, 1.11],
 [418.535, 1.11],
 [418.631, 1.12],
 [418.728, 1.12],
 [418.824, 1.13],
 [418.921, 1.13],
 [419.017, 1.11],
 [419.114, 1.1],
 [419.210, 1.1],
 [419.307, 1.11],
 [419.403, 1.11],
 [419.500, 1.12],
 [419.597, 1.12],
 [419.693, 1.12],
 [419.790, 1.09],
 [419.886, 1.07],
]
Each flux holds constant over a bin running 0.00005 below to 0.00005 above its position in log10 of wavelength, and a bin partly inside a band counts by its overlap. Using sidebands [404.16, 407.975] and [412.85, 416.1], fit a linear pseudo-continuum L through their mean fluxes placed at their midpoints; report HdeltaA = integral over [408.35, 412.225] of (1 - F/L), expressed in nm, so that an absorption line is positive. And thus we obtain 0.39 nm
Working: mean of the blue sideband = 1.12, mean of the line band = 0.998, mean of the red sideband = 1.1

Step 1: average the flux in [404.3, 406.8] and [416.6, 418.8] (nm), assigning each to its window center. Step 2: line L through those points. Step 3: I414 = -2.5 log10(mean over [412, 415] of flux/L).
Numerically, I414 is 0.02 mag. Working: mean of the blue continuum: 1.12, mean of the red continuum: 1.12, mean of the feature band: 1.1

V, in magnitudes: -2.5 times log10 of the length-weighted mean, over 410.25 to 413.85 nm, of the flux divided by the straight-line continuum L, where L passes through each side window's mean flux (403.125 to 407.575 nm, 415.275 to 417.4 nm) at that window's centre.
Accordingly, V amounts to 0.06 mag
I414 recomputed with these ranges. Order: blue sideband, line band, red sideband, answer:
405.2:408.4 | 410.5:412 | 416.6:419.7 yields 0.067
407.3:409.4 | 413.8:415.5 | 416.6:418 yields 0.009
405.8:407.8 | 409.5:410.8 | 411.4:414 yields 0.290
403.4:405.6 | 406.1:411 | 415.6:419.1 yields 0.109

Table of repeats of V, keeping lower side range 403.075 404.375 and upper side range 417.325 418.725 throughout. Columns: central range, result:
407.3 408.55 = 0.05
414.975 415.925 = 0.02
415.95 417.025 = 0.00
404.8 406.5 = 0.01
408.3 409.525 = 0.07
